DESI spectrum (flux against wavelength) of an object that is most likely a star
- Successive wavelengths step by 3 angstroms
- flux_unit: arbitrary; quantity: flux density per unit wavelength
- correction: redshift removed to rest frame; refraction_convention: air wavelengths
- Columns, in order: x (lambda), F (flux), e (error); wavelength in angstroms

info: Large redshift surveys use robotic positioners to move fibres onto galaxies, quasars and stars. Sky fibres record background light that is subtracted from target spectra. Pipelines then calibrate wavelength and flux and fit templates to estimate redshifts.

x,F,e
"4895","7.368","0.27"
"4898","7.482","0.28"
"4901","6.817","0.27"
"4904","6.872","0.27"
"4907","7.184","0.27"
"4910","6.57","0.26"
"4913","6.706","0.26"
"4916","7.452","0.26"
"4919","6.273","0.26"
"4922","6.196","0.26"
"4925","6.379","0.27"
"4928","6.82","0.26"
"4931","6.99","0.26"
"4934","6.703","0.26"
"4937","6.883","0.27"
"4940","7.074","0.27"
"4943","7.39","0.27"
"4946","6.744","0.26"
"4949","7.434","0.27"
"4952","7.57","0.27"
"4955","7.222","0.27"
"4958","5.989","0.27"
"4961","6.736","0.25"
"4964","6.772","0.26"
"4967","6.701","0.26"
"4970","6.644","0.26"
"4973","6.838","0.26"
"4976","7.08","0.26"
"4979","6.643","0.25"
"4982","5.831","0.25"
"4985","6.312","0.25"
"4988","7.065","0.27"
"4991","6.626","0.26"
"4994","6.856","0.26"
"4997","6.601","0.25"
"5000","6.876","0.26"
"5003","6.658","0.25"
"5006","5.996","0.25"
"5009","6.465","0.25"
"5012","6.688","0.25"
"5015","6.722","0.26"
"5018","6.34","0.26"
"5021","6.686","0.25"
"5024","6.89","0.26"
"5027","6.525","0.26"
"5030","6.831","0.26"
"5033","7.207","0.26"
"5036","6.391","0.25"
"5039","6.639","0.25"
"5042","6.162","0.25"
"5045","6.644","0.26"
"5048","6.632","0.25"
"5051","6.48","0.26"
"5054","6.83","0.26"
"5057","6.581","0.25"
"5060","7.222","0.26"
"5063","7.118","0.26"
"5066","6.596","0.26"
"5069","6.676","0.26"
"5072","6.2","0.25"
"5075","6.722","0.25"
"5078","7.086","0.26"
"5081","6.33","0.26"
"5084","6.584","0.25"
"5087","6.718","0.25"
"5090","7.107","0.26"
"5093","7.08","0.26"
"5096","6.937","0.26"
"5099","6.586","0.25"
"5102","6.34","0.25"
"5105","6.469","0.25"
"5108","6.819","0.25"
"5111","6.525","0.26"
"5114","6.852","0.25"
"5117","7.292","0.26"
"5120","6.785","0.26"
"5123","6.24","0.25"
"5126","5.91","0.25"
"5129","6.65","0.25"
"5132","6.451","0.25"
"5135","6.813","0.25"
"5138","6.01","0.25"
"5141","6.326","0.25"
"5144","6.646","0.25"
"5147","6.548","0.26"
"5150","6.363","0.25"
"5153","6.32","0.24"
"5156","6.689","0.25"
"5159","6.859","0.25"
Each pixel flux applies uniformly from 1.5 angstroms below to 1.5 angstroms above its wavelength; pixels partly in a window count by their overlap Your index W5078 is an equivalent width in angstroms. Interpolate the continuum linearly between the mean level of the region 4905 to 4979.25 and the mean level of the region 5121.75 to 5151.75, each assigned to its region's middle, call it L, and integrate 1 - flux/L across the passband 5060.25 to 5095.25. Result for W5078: -1.3 angstroms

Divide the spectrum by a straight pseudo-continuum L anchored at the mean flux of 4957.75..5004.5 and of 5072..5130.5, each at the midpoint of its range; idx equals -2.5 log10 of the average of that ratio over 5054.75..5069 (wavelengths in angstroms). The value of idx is -0.03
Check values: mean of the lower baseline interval 6.66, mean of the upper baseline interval 6.67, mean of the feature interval 6.86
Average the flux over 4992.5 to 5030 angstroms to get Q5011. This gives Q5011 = 6.62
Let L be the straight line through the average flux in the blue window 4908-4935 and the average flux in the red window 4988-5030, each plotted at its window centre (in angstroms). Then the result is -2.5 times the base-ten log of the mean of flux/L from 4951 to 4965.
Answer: -0.03 mag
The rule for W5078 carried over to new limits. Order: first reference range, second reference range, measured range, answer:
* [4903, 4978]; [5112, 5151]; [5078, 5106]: -0.5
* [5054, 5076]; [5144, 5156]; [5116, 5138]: 0.0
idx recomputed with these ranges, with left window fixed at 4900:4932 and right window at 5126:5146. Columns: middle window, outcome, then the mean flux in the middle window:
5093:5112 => -0.03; 6.65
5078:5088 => -0.02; 6.62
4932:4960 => -0.05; 7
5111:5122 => -0.07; 6.88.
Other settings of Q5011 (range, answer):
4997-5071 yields 6.66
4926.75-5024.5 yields 6.75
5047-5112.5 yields 6.71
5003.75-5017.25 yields 6.47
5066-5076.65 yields 6.55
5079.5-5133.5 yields 6.65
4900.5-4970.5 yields 6.84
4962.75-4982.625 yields 6.68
